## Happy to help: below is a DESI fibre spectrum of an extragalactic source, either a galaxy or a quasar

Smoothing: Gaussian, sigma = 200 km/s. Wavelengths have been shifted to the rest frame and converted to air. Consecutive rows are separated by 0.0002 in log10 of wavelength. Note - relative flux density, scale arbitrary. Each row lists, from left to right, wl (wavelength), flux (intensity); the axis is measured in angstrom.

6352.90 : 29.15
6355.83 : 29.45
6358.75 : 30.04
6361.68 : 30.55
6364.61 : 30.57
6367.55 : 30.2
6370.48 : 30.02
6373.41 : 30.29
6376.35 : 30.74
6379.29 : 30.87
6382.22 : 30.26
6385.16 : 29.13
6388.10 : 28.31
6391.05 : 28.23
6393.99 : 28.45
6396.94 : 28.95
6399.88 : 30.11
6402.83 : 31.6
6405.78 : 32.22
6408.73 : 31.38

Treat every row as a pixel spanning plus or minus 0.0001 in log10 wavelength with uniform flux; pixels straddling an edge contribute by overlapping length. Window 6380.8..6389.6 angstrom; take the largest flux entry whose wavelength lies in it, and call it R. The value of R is 30.26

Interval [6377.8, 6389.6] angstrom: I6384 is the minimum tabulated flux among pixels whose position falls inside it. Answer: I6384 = 28.31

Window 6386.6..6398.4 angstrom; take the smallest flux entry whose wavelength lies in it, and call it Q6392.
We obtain 28.23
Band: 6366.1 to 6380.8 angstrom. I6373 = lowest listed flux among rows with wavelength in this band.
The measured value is 30.02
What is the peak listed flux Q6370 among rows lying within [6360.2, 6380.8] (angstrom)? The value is 30.87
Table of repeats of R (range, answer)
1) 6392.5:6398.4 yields 28.95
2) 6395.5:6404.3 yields 31.6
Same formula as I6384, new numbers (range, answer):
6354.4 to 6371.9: 29.45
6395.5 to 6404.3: 28.95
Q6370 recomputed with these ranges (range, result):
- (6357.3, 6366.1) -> 30.57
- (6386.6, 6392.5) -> 28.31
